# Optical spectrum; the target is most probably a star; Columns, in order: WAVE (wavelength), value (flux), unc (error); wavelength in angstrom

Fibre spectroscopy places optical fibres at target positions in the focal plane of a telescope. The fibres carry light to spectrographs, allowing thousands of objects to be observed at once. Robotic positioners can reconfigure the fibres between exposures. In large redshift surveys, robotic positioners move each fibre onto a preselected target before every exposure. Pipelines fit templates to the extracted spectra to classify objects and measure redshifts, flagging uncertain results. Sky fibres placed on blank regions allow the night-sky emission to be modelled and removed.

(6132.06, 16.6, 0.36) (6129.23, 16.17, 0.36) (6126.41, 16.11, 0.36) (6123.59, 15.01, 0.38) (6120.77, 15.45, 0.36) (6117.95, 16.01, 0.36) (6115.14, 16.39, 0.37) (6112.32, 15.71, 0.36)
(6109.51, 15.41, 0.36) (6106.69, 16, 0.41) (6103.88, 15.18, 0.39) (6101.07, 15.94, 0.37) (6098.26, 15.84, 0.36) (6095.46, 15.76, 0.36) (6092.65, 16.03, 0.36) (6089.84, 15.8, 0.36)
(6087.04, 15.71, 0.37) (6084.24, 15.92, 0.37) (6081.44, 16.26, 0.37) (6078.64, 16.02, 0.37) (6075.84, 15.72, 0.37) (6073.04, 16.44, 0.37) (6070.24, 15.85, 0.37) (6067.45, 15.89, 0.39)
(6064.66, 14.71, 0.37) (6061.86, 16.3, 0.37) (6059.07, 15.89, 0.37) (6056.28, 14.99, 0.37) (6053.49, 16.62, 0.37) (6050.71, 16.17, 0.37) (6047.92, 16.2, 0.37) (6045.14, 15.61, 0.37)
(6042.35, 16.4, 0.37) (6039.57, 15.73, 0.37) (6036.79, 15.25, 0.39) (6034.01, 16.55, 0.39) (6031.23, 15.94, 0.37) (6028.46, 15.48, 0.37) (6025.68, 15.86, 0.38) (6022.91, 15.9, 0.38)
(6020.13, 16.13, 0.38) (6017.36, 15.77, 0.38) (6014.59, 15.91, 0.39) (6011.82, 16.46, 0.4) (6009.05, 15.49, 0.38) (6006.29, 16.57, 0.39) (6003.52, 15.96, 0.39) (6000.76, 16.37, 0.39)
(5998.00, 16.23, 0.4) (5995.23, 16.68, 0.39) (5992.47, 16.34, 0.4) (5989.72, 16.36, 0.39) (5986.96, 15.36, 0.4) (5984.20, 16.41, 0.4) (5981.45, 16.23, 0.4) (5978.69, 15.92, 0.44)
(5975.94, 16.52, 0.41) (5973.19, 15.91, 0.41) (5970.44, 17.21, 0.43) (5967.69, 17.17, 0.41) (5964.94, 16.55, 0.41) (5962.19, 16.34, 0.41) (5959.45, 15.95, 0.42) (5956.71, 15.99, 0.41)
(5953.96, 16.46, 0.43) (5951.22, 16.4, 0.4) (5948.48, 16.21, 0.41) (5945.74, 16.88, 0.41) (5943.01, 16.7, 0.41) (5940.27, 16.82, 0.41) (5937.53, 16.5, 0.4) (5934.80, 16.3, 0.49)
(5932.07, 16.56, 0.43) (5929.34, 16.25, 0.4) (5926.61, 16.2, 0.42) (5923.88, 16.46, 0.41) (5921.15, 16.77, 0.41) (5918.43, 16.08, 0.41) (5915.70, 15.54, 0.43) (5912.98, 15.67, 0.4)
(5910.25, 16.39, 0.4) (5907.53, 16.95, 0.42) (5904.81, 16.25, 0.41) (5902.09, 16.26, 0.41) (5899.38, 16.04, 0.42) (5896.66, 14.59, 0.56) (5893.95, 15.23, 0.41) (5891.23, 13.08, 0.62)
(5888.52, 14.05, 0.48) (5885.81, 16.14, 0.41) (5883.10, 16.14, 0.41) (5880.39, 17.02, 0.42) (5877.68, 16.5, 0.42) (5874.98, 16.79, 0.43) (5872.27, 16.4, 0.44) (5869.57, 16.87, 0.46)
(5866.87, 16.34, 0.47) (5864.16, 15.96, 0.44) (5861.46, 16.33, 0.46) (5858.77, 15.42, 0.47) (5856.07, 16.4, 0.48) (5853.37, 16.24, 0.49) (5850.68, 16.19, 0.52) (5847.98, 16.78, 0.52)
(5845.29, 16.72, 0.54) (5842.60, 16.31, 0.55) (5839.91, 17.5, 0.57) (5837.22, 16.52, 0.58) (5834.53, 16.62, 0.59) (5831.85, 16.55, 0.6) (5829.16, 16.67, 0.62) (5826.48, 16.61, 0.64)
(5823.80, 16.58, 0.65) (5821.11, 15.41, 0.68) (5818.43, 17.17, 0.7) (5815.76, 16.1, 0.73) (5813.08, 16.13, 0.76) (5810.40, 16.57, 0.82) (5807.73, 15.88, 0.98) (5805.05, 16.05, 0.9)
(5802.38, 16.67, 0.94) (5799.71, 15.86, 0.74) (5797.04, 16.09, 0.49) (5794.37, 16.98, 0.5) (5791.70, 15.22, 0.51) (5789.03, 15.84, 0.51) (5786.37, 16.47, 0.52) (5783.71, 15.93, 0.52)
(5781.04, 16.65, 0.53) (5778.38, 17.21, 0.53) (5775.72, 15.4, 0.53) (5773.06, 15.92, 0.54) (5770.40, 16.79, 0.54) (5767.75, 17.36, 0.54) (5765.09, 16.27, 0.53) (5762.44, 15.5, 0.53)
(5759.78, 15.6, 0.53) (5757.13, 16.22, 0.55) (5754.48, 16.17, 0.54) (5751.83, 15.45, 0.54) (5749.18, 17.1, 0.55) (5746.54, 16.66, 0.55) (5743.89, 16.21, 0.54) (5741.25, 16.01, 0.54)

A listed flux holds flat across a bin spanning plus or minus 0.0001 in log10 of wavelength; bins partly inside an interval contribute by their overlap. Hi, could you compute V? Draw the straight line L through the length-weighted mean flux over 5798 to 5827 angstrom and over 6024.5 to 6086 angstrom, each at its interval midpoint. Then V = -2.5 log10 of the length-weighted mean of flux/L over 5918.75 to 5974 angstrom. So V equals -0.03 mag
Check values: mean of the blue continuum 16.3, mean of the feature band 16.5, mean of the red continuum 15.9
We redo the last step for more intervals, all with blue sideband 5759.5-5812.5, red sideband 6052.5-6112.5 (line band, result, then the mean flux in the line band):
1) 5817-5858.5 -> -0.02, 16.5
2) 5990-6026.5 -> -0.02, 16.1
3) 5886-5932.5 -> 0.02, 15.8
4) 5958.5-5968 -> -0.03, 16.5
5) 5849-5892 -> 0.00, 16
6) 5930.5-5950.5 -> -0.04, 16.6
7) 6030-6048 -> 0.00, 15.9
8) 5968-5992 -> -0.02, 16.3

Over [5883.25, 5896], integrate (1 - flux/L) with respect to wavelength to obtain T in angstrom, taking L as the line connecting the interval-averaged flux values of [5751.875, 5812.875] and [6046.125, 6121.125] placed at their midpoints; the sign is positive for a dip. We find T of 1.04 angstrom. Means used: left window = 16.2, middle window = 14.8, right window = 15.9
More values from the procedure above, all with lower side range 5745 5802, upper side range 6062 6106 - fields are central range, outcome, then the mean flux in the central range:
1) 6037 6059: -0.1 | 15.9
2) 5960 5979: -0.7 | 16.5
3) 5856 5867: 0.1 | 16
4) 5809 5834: -0.4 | 16.4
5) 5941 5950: -0.3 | 16.6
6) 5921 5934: -0.3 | 16.4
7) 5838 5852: -0.5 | 16.7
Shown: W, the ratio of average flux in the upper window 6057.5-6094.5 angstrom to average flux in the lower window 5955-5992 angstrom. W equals 1.0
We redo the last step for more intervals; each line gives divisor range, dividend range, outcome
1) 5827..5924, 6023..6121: 0.98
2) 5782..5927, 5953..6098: 0.99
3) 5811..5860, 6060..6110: 0.96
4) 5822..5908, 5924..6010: 1.01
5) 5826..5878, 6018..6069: 0.96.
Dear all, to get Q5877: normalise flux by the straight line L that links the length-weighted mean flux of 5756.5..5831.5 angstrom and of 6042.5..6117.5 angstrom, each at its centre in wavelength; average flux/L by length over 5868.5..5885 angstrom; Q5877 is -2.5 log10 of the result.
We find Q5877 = -0.03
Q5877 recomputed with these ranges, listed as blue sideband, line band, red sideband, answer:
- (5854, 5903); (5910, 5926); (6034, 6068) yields -0.018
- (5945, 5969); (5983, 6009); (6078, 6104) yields 0.003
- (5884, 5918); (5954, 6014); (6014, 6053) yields -0.034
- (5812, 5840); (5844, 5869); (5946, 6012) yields 0.012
